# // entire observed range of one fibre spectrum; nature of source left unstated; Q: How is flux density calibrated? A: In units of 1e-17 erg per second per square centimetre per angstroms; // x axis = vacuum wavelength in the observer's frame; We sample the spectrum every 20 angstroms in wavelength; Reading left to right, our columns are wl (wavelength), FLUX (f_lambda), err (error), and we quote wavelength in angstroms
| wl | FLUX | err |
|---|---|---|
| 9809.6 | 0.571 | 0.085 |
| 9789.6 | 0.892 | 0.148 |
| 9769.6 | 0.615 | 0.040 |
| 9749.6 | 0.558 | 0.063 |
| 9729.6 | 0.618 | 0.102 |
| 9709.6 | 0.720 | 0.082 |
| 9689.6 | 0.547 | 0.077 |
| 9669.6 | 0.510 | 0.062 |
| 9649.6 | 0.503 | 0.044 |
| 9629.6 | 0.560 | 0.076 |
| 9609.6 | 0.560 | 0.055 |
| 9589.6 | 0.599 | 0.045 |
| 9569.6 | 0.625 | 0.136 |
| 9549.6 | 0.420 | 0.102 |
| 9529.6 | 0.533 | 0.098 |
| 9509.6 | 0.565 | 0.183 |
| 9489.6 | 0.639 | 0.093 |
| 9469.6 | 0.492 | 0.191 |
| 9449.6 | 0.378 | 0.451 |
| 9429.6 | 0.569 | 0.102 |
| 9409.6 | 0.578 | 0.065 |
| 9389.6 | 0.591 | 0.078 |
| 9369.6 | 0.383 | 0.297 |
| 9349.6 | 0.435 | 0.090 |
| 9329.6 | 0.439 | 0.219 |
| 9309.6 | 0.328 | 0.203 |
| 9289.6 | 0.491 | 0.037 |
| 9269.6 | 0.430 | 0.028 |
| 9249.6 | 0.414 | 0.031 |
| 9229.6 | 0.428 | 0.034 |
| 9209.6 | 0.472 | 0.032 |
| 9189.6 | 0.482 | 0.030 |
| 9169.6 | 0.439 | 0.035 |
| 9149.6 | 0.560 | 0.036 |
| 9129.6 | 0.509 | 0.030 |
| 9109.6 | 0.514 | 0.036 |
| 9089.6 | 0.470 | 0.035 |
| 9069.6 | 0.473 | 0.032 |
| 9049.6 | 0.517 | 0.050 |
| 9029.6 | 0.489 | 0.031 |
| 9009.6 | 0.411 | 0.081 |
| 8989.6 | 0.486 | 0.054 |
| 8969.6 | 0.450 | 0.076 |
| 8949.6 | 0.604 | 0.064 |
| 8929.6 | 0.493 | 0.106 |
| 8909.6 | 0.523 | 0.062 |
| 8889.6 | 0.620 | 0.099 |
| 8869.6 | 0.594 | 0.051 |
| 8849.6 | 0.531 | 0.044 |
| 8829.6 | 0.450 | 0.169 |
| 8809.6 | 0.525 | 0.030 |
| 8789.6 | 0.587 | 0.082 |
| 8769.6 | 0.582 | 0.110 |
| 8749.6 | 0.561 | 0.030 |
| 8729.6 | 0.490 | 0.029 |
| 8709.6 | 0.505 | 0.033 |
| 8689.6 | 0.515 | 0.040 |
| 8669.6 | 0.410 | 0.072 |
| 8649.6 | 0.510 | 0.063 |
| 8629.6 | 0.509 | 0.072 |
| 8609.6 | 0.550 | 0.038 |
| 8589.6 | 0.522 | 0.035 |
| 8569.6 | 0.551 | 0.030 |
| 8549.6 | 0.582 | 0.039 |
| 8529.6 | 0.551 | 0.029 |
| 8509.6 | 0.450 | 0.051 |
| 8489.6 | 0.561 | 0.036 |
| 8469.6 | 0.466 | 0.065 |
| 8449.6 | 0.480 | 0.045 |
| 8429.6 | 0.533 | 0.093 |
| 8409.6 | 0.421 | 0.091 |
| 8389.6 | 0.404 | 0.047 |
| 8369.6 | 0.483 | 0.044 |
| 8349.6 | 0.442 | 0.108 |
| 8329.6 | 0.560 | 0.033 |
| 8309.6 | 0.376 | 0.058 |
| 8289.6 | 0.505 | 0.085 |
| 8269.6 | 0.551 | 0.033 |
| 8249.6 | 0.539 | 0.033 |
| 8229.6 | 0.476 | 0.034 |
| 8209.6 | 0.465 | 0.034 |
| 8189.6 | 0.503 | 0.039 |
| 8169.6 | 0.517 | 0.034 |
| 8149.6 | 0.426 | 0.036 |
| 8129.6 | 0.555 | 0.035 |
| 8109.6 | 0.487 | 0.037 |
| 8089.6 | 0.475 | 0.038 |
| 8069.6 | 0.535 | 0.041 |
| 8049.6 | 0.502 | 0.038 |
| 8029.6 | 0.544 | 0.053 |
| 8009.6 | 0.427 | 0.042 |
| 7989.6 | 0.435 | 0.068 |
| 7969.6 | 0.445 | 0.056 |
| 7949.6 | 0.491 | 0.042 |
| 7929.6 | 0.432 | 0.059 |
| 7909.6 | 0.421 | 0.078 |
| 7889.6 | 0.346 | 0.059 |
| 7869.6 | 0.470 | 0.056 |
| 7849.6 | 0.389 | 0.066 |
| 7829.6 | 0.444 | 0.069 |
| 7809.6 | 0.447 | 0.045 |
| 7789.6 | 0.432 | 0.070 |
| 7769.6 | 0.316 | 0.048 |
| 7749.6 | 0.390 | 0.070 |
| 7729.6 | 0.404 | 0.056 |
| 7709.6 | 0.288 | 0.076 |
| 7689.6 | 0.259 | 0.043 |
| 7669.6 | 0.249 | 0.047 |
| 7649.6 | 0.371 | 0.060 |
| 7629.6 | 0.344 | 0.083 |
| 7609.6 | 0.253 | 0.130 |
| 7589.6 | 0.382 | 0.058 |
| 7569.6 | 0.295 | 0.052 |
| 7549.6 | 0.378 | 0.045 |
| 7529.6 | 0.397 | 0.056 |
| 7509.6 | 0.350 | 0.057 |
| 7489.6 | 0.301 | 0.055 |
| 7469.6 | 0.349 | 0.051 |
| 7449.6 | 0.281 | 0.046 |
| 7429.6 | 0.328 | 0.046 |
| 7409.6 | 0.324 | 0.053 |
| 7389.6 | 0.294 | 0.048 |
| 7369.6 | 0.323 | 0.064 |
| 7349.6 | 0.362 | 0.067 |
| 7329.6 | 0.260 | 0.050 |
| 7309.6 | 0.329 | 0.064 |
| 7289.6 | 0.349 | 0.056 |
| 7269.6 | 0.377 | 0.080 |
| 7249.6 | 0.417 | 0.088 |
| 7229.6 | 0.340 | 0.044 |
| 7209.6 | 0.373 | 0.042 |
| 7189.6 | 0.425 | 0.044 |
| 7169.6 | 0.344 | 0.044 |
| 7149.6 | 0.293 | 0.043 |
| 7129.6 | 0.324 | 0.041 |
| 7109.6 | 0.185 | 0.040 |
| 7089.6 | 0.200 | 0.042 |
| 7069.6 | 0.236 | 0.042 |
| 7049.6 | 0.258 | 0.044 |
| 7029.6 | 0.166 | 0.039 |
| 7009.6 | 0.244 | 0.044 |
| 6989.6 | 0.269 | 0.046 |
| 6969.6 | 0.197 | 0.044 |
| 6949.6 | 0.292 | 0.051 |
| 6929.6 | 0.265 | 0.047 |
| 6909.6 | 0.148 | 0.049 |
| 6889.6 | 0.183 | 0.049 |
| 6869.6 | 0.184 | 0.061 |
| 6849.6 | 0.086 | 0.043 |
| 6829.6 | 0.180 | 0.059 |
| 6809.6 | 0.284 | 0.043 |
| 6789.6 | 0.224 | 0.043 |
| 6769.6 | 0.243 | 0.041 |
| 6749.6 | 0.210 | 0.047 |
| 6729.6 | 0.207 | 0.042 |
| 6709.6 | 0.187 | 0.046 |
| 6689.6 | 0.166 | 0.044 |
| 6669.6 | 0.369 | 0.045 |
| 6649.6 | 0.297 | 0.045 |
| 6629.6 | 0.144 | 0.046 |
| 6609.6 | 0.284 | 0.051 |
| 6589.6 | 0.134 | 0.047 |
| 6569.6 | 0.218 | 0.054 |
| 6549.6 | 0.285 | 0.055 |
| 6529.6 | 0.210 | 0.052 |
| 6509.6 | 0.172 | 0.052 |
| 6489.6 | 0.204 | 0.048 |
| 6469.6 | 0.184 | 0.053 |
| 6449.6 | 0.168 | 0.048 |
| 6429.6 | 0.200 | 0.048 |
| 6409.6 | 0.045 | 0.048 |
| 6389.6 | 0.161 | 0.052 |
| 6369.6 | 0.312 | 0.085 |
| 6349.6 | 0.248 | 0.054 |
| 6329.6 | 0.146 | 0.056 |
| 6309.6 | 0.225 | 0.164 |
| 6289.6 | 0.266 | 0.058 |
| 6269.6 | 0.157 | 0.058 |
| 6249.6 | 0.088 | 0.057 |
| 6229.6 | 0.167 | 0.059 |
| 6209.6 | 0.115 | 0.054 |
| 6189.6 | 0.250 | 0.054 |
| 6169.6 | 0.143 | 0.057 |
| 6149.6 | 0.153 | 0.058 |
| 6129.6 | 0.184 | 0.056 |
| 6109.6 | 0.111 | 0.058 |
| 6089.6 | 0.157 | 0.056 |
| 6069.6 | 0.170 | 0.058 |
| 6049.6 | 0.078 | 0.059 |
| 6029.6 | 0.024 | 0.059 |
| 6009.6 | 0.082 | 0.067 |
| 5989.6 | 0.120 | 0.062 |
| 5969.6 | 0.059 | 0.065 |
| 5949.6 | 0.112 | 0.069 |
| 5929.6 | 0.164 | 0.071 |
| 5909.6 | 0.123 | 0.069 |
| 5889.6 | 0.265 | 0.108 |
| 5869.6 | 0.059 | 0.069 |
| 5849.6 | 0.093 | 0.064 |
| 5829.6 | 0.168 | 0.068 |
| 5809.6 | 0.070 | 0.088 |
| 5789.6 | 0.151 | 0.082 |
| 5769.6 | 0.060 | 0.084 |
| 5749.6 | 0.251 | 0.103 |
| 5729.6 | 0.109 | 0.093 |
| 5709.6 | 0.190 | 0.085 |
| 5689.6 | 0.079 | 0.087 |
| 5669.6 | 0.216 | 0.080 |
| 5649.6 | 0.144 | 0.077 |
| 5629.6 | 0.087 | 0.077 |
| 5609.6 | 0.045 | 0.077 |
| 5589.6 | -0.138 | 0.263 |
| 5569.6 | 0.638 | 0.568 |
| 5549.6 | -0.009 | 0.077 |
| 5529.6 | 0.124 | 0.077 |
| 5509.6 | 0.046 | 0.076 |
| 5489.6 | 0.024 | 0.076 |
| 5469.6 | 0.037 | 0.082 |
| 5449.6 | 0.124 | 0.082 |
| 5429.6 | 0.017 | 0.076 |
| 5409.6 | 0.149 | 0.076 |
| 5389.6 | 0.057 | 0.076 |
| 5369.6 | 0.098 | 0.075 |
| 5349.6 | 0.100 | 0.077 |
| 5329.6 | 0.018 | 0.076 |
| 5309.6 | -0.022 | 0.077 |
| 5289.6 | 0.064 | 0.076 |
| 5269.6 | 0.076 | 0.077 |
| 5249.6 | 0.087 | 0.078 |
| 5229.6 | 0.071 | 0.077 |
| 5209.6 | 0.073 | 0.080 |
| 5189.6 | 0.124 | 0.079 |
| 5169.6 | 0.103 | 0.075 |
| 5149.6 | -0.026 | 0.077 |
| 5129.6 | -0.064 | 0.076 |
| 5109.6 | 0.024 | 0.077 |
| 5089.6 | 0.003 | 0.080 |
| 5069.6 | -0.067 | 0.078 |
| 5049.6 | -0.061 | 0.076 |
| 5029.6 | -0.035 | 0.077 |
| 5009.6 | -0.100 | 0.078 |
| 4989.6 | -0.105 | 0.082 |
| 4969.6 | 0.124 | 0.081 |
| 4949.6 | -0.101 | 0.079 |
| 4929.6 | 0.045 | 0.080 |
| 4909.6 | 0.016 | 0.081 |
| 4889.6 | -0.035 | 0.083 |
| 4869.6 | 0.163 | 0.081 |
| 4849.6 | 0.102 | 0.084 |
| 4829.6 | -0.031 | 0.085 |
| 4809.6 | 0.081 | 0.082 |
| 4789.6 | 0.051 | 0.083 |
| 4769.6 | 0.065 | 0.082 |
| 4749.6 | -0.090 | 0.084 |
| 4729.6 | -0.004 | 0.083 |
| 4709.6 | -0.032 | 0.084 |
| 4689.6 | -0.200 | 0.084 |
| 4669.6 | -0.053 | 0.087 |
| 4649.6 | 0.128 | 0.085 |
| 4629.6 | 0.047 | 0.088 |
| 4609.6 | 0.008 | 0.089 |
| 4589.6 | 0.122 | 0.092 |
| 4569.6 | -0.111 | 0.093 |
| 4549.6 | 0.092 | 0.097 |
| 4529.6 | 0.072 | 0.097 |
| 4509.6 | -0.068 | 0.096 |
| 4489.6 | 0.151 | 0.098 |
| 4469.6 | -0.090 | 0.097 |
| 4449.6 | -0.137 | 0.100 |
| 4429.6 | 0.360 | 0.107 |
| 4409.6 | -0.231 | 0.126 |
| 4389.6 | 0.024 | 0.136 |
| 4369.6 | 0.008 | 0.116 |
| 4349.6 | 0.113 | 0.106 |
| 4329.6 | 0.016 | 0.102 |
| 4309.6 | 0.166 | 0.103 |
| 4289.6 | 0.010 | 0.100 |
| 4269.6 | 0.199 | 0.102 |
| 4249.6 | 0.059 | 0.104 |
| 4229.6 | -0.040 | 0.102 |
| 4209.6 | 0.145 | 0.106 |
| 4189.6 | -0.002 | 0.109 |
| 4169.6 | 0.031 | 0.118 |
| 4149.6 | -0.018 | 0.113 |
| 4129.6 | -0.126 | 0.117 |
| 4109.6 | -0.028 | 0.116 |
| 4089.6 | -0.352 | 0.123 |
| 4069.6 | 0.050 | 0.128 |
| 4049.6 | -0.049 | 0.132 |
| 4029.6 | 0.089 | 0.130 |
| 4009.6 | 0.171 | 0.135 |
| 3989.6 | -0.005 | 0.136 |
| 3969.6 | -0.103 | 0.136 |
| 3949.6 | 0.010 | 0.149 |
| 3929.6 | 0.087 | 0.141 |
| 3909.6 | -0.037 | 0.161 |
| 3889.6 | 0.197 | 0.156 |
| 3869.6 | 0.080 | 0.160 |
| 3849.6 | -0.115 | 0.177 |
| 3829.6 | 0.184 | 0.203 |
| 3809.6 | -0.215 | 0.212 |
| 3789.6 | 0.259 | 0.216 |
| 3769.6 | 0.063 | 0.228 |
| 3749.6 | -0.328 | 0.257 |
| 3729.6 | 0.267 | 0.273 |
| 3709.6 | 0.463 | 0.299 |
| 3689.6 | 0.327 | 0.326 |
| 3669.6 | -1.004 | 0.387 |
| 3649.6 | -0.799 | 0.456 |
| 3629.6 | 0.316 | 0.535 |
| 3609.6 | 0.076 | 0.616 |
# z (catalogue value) 0.79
